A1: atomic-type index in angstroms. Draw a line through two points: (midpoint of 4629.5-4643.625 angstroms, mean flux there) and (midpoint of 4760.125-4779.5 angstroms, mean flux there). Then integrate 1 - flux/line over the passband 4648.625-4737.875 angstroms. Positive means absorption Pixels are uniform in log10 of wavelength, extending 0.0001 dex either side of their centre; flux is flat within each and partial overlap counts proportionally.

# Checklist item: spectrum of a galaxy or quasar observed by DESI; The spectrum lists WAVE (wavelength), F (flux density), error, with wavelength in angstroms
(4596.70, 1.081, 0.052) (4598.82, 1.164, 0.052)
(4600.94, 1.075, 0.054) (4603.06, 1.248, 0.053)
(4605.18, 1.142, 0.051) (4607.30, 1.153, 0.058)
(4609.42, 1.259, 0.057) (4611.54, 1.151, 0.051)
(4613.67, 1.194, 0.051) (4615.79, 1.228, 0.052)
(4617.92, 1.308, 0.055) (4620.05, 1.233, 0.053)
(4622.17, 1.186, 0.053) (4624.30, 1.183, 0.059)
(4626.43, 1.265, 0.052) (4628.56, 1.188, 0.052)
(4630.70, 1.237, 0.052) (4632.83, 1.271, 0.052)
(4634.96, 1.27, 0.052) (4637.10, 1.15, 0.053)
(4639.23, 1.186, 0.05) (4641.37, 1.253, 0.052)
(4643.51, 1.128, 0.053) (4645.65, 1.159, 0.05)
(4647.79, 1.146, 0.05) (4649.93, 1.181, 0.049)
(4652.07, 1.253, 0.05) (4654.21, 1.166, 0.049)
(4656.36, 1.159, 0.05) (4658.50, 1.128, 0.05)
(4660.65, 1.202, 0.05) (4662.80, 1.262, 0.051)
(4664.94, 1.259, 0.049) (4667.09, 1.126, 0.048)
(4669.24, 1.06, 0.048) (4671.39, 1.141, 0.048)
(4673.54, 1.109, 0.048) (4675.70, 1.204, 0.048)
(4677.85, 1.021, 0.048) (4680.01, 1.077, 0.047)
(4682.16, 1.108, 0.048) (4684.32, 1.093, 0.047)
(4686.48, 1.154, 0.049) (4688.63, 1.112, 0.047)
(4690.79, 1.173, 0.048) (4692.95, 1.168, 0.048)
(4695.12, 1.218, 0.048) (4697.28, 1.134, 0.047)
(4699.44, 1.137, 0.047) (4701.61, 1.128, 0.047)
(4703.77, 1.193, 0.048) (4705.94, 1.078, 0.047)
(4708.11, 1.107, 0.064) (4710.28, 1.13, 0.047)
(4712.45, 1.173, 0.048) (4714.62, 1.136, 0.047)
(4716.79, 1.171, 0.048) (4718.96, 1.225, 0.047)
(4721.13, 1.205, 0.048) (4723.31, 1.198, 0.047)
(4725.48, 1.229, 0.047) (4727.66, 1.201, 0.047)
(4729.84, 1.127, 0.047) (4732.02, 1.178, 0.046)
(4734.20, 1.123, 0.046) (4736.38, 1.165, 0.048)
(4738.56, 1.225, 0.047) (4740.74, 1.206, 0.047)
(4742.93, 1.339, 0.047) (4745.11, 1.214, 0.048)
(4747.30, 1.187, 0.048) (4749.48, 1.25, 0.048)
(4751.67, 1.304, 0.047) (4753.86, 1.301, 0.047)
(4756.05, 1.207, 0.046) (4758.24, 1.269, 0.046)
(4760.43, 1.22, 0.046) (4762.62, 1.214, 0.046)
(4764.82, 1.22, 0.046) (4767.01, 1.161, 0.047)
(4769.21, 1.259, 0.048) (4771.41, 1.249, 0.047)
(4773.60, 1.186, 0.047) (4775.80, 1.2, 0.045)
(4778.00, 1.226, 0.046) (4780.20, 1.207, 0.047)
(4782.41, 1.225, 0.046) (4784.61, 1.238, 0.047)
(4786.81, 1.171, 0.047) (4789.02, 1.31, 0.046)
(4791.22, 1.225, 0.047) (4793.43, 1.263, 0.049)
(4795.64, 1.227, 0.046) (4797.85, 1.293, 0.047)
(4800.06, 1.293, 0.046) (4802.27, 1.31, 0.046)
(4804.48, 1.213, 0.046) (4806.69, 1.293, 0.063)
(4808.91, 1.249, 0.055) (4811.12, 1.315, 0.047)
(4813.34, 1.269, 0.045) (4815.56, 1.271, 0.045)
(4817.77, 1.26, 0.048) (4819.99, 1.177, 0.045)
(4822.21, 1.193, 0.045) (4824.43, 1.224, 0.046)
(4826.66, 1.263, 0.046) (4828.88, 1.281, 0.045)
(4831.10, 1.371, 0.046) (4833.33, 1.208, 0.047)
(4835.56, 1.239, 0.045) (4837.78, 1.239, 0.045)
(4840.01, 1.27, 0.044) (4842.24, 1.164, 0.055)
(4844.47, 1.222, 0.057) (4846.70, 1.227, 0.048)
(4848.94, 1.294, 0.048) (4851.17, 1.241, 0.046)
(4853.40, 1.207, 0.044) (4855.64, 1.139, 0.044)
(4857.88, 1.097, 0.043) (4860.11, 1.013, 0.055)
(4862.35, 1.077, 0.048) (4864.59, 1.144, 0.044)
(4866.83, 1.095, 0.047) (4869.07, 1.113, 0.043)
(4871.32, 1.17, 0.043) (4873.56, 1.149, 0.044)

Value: 4.4 angstroms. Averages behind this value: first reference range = 1.22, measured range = 1.16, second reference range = 1.21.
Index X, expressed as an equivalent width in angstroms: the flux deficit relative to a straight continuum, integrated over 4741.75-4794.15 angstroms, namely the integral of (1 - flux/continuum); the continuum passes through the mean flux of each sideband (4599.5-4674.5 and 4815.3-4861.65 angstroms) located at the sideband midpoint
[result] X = -1.2 angstroms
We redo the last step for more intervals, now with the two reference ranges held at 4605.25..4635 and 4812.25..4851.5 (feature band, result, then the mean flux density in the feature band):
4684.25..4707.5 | 1.6 angstroms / 1.15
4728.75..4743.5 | 0.5 angstroms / 1.19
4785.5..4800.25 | -0.1 angstroms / 1.25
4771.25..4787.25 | 0.3 angstroms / 1.21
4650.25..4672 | 0.8 angstroms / 1.18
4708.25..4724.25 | 0.8 angstroms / 1.17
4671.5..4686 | 1.4 angstroms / 1.11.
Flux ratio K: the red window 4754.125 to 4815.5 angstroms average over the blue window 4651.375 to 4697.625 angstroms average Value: 1.08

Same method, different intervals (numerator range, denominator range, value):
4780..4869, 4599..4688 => 1.04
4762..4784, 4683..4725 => 1.05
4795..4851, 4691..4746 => 1.07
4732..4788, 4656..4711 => 1.07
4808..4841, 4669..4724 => 1.10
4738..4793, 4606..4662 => 1.03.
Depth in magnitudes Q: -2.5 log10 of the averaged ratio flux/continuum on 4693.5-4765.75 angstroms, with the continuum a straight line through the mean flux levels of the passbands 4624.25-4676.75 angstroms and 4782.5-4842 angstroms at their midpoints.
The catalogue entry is 0.024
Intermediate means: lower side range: 1.19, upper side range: 1.25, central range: 1.19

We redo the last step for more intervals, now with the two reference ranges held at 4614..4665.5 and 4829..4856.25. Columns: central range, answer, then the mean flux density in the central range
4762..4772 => 0.008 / 1.22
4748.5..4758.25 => -0.036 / 1.27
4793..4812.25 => -0.035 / 1.27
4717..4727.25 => 0.009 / 1.21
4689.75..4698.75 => 0.040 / 1.17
